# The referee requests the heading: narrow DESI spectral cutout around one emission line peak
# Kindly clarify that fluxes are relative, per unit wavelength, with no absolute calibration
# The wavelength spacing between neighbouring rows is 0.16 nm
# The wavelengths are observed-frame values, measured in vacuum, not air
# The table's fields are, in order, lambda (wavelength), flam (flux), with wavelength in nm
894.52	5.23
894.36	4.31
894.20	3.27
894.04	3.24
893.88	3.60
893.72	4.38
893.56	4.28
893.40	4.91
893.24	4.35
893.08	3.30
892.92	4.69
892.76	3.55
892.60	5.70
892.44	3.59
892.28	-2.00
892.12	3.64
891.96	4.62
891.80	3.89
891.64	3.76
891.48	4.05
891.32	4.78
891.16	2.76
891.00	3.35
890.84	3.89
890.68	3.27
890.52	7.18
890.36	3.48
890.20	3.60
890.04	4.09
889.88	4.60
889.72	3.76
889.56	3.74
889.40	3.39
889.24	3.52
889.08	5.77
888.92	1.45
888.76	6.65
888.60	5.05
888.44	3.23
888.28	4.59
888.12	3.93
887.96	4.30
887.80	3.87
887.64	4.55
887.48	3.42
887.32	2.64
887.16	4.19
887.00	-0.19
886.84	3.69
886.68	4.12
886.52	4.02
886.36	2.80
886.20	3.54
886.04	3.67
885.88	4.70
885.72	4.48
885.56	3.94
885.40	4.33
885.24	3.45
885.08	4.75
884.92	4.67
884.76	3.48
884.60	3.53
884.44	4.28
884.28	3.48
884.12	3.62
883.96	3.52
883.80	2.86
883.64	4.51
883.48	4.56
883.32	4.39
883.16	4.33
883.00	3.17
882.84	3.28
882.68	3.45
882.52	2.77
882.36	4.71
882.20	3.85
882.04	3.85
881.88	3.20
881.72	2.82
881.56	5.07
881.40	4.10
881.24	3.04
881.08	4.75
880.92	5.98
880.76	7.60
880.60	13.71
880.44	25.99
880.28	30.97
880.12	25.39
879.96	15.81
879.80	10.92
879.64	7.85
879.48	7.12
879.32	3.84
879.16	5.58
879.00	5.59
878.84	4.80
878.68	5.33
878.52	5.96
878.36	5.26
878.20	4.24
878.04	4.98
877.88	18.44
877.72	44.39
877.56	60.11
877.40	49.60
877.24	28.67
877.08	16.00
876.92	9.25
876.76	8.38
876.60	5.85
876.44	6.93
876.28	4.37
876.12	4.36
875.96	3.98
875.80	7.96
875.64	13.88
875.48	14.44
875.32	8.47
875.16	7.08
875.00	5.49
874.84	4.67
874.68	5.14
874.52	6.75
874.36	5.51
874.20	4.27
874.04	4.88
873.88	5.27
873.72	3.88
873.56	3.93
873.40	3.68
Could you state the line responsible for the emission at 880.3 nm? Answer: [N II] 6583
